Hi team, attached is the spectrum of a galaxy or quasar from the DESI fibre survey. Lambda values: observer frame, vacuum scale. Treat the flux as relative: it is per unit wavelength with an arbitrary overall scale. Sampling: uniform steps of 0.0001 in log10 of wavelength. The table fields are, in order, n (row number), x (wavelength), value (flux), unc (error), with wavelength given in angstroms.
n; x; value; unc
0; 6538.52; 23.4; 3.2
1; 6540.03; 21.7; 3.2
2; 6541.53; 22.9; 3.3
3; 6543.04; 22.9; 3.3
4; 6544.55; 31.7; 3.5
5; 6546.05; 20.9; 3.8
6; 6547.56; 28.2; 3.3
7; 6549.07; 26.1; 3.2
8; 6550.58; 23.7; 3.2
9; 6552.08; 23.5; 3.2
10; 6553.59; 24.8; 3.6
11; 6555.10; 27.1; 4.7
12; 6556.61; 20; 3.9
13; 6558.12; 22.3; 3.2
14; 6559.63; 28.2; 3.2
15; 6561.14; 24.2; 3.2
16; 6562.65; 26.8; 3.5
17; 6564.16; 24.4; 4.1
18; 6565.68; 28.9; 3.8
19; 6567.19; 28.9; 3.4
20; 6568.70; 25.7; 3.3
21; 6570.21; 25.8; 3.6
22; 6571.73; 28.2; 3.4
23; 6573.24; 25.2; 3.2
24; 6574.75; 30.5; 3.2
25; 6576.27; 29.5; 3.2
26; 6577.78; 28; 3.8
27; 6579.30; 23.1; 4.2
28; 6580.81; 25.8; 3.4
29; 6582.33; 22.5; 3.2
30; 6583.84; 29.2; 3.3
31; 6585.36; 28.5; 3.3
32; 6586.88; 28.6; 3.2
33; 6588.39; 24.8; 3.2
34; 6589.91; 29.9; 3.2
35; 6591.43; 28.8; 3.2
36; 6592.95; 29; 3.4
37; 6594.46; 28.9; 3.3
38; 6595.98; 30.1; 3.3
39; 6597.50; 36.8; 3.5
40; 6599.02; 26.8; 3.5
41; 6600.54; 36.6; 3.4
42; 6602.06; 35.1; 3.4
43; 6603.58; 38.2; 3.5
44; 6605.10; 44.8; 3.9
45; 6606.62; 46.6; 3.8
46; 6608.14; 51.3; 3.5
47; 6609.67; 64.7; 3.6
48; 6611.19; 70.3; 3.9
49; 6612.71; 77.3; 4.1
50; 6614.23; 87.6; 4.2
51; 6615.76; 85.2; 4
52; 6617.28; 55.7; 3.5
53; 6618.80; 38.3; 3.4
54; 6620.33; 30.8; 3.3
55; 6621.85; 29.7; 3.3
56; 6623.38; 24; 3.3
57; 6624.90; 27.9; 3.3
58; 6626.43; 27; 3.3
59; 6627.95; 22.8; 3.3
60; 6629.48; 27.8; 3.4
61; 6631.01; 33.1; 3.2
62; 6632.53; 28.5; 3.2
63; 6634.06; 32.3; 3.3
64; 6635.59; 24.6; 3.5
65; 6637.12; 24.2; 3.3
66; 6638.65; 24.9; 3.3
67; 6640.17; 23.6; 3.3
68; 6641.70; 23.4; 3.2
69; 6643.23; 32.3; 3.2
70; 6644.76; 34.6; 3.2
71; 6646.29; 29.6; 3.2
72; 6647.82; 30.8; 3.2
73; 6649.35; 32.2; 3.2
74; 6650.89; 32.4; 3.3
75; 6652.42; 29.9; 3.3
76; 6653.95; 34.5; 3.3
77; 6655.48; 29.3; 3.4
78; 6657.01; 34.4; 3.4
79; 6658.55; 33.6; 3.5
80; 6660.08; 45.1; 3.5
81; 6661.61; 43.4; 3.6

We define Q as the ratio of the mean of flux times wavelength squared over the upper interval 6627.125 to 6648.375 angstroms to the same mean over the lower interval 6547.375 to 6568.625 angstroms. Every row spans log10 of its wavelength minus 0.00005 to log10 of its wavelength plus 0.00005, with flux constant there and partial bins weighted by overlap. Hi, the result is 1.13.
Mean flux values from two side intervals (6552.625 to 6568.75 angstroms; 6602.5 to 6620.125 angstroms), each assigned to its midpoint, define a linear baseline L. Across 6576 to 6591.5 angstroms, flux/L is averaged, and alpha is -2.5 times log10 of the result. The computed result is 0.44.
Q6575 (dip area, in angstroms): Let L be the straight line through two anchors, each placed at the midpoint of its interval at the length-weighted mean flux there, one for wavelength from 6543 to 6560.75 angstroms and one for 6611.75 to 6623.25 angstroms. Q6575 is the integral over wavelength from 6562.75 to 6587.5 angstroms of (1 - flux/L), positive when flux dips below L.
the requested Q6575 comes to 6.0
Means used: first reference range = 25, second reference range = 56.1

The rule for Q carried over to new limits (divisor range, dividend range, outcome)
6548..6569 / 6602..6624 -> 2.11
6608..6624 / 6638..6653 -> 0.53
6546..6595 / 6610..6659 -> 1.42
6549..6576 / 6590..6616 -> 1.84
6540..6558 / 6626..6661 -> 1.27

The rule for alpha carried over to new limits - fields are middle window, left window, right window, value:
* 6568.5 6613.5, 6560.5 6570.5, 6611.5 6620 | 0.325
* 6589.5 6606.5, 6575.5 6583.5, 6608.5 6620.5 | 0.351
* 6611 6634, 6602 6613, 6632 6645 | -0.024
